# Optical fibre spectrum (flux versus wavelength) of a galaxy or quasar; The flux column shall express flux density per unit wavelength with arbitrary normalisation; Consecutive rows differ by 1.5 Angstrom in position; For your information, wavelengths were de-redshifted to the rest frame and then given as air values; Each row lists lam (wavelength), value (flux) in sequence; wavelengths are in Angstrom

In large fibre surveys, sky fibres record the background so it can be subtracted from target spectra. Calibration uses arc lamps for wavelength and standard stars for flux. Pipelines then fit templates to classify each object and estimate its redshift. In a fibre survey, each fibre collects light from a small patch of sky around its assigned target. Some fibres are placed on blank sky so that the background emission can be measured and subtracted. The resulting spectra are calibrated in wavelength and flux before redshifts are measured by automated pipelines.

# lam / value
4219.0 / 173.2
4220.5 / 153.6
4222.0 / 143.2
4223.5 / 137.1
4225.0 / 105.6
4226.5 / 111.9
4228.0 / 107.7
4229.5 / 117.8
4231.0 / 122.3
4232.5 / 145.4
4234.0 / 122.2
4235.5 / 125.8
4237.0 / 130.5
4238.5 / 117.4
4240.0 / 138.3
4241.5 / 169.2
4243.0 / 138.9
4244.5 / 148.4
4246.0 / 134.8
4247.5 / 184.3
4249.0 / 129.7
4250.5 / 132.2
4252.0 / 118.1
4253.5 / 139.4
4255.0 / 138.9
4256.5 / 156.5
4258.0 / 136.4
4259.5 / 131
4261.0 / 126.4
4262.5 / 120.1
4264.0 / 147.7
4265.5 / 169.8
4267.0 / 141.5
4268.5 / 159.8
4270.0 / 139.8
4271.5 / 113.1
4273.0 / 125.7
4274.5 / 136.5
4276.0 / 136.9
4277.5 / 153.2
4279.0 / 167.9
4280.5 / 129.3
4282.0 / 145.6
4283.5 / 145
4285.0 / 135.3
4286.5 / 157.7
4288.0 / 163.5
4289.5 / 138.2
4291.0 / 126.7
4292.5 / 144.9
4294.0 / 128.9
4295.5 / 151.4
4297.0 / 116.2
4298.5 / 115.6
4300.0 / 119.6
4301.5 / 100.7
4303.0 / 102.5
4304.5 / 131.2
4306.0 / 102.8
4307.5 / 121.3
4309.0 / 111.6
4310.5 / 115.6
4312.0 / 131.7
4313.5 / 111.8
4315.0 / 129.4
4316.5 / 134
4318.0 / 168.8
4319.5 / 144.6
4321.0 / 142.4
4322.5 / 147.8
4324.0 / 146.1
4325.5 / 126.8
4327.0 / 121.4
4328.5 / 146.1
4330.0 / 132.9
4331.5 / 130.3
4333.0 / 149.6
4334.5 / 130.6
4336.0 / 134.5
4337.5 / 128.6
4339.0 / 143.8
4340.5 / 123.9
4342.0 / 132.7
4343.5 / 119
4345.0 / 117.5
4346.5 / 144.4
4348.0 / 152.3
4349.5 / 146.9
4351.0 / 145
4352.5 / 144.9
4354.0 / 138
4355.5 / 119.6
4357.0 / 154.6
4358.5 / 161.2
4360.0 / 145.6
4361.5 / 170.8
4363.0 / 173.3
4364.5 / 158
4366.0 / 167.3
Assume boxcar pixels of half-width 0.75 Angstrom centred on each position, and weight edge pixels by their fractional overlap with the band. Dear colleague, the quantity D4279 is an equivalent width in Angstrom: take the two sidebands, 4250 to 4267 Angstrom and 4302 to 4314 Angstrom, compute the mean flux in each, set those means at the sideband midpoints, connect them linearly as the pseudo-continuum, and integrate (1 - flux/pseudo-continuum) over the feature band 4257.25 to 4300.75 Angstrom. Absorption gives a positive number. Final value -3.39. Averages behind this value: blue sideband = 138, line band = 139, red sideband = 116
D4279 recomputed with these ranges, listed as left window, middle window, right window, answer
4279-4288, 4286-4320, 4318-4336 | 3.4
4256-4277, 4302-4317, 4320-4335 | 2.1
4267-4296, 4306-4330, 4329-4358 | 1.1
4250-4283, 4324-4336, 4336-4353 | 0.2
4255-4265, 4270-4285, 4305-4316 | -1.0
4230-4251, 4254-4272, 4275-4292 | 0.2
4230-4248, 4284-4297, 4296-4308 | -2.5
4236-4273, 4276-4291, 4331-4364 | -0.7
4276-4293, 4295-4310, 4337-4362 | 2.9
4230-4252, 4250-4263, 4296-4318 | 0.0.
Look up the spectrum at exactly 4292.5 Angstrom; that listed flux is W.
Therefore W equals 144.9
